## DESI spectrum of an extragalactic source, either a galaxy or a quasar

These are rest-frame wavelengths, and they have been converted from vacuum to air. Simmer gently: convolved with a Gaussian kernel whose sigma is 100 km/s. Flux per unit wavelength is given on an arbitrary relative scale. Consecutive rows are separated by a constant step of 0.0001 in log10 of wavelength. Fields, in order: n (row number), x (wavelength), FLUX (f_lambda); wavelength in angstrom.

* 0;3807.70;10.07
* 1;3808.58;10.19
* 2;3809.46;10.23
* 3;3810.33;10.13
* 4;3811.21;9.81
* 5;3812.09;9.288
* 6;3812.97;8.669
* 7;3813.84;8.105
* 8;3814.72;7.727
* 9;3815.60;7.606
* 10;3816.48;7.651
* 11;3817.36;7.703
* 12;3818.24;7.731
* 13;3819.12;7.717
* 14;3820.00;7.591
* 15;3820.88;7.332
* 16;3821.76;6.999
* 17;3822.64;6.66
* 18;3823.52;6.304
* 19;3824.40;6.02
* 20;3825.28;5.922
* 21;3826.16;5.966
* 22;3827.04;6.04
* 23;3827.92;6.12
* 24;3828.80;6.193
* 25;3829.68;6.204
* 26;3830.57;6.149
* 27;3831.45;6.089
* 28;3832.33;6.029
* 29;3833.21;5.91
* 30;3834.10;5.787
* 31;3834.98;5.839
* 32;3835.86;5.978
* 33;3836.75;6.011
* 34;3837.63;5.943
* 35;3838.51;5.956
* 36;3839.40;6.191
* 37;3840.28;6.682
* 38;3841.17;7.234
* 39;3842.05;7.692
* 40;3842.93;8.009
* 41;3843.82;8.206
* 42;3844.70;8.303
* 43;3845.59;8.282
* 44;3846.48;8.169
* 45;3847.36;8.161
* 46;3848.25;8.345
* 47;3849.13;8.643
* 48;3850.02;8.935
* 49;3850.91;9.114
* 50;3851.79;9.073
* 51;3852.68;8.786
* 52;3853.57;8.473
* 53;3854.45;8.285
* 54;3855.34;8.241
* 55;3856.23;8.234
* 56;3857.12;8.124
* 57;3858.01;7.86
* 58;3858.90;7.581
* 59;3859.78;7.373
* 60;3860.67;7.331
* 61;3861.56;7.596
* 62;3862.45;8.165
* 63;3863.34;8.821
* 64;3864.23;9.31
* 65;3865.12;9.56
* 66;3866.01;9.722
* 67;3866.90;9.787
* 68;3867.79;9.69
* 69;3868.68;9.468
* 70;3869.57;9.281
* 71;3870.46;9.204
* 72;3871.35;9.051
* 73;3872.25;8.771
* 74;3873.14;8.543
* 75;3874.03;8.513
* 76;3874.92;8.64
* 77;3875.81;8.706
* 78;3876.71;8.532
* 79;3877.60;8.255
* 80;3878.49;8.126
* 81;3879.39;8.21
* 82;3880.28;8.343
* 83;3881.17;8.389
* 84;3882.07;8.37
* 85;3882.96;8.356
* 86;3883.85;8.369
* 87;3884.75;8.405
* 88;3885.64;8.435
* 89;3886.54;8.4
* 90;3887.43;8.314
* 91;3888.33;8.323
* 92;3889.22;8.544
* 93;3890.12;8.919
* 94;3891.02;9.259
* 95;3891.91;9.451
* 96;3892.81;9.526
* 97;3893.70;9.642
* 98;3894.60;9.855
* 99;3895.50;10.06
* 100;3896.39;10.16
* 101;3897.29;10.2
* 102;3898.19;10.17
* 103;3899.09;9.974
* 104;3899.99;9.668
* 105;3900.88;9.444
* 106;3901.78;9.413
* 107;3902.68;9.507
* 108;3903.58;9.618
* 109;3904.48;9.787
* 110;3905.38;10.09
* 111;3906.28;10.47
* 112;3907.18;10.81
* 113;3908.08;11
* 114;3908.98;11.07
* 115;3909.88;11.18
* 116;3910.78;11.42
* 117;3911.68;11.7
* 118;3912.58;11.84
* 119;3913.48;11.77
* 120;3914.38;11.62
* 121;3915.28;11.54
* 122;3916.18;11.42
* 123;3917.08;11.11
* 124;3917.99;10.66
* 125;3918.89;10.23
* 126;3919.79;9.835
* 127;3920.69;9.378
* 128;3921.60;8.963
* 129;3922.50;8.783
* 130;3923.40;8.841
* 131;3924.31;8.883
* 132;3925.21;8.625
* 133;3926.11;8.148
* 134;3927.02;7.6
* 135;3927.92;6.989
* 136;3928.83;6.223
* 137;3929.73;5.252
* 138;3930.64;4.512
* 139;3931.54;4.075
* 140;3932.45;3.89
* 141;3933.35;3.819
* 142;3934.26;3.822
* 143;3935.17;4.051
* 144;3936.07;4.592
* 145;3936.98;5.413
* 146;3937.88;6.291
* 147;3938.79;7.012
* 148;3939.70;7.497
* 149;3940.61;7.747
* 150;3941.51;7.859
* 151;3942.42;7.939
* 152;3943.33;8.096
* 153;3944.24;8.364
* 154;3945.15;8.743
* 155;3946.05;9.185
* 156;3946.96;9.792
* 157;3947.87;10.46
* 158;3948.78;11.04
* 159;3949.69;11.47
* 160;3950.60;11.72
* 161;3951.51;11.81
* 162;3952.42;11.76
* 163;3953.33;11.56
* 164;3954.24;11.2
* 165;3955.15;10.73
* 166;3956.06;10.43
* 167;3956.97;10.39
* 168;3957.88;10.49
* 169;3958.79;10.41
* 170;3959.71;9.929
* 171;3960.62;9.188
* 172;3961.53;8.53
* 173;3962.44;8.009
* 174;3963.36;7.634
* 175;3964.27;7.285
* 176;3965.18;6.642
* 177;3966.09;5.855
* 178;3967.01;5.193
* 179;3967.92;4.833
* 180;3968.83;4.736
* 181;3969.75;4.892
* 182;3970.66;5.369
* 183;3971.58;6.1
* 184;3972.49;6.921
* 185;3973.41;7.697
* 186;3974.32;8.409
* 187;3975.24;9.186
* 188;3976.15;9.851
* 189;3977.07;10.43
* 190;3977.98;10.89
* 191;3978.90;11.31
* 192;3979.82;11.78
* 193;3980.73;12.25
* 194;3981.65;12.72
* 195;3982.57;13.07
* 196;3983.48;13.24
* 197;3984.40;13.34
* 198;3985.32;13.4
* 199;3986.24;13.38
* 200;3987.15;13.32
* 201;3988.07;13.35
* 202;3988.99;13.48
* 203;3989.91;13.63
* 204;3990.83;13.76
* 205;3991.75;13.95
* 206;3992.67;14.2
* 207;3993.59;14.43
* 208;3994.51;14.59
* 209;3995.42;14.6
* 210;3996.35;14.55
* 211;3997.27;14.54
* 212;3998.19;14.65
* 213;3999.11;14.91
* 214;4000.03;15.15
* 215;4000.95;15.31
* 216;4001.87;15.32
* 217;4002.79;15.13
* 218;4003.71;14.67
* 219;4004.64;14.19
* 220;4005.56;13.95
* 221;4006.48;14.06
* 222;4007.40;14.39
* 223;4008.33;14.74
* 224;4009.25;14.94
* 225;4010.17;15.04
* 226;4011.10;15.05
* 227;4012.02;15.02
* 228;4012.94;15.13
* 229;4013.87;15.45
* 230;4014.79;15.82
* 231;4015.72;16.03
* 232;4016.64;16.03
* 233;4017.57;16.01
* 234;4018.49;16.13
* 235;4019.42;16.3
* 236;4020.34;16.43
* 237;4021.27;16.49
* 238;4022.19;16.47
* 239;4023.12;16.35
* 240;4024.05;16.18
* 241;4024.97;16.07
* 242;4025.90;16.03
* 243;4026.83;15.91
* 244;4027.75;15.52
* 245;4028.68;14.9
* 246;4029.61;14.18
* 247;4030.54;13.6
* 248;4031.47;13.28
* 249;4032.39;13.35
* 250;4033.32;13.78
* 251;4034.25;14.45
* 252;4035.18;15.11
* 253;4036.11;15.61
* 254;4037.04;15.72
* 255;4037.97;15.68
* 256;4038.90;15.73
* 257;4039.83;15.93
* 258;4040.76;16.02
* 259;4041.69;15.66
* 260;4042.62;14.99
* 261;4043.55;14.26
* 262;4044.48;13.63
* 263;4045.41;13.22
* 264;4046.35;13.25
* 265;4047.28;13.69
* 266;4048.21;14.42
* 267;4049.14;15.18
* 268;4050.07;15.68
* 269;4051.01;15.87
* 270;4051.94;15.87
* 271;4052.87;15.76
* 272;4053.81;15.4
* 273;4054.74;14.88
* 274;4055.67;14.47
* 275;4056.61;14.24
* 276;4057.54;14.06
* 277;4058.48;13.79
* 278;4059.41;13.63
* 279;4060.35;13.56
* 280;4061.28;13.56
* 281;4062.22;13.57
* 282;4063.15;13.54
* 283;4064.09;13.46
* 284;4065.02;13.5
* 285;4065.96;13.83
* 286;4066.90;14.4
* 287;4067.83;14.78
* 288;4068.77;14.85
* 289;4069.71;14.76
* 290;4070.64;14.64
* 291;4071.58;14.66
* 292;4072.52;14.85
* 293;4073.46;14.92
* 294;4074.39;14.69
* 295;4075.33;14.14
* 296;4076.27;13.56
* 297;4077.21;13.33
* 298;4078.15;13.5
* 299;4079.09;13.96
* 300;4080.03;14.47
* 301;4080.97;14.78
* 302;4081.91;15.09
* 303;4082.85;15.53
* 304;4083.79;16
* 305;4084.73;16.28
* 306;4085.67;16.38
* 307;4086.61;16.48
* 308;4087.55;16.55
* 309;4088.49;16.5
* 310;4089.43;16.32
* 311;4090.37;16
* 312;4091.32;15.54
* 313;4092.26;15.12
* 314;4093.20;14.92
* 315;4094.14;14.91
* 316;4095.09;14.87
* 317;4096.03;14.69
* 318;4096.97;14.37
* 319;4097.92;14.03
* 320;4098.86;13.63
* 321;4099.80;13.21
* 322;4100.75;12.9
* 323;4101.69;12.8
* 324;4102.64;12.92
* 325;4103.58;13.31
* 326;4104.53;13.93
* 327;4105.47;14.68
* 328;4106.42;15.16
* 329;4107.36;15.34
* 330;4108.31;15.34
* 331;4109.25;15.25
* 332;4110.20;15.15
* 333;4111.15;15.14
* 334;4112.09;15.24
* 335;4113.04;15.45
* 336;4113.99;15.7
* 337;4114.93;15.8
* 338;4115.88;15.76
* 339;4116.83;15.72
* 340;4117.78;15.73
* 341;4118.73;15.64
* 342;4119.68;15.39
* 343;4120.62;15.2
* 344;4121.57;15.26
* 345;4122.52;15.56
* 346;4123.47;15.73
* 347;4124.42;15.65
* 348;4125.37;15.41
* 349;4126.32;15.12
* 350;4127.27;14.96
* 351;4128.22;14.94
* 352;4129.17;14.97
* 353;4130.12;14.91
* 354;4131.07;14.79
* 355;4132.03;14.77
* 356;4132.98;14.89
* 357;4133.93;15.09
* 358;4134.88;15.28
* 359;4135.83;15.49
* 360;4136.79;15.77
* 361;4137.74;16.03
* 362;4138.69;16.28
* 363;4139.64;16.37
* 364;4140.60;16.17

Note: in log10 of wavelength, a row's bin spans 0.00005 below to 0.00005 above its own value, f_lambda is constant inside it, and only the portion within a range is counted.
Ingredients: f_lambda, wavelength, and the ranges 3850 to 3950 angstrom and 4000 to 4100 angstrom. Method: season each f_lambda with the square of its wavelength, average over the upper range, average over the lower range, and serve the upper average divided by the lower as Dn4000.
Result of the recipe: 1.84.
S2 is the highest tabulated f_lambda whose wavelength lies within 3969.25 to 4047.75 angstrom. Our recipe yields 16.49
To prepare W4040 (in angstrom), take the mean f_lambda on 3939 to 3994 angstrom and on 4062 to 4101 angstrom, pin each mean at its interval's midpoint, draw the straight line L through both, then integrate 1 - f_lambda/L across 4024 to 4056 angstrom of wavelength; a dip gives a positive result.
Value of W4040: -4.8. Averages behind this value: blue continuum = 10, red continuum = 14.7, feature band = 14.9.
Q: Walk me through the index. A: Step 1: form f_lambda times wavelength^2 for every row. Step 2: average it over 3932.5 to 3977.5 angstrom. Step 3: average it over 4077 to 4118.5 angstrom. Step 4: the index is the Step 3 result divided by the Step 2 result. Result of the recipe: 1.97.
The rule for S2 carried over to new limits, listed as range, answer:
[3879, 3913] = 11.84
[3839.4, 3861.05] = 9.114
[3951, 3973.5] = 11.81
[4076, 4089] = 16.55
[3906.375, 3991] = 13.76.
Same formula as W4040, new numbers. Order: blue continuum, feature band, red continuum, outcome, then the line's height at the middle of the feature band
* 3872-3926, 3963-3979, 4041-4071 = 6.1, 11.8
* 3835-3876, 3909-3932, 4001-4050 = 3.2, 10.8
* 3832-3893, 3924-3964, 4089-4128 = 8.7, 10.4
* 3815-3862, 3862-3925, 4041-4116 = -4.1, 8.95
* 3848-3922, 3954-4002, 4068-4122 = 3.9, 11.8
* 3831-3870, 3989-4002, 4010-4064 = -1.0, 13.4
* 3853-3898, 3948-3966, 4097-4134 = 1.5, 10.8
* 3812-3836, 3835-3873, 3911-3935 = -4.4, 7.29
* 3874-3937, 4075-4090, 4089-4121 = -1.1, 14.2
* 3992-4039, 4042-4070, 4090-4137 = 1.3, 15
